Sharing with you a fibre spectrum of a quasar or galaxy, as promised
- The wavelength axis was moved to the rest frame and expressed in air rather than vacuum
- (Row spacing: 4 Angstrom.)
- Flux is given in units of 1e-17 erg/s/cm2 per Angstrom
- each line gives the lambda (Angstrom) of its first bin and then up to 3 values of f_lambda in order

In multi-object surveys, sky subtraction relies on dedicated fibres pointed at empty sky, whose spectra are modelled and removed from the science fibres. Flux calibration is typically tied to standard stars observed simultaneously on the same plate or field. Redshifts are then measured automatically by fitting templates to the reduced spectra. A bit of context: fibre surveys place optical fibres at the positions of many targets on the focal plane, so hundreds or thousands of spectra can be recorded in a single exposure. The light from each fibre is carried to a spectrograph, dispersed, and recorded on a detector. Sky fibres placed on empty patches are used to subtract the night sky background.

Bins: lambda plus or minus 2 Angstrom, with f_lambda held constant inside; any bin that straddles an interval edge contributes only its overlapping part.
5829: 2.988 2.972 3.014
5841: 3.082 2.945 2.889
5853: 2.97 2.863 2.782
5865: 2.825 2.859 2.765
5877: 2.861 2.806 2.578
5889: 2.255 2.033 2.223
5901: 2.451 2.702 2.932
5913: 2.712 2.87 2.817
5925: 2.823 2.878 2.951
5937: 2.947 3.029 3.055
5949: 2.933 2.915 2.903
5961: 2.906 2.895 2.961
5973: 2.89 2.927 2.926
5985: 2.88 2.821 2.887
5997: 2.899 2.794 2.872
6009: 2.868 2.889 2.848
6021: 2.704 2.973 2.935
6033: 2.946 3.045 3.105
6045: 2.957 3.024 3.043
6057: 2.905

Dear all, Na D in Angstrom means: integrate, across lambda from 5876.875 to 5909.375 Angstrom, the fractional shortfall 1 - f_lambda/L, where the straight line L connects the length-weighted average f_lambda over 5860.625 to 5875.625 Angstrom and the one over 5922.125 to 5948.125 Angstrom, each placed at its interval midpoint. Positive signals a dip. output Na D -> 4.10 Angstrom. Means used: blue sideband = 2.81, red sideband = 2.94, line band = 2.5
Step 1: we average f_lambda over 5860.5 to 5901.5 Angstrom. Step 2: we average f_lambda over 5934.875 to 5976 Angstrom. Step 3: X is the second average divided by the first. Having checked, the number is 1.1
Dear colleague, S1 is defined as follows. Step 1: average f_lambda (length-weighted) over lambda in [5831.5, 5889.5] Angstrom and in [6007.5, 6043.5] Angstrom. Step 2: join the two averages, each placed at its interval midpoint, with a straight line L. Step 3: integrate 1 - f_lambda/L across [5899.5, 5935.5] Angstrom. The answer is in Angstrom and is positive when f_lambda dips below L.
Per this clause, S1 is 0.9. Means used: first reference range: 2.84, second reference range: 2.92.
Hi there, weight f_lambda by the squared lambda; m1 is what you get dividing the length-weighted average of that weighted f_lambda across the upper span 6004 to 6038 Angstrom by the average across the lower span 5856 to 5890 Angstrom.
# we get 1.11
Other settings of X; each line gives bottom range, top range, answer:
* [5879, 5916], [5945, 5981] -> 1.16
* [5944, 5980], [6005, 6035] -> 0.98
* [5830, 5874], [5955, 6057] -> 1.00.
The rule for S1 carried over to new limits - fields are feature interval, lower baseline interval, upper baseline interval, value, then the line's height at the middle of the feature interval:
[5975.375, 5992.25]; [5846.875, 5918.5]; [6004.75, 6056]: -0.16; 2.86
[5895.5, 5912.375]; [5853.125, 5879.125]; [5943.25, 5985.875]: 1.60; 2.87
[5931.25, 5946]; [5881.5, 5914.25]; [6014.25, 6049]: -2.02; 2.63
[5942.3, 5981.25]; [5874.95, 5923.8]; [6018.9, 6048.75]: -2.32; 2.77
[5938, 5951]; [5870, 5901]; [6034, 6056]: -1.45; 2.7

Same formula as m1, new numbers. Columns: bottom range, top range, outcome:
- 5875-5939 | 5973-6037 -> 1.11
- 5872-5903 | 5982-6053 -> 1.22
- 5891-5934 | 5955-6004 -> 1.11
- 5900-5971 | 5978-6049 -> 1.04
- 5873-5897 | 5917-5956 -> 1.19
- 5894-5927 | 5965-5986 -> 1.12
